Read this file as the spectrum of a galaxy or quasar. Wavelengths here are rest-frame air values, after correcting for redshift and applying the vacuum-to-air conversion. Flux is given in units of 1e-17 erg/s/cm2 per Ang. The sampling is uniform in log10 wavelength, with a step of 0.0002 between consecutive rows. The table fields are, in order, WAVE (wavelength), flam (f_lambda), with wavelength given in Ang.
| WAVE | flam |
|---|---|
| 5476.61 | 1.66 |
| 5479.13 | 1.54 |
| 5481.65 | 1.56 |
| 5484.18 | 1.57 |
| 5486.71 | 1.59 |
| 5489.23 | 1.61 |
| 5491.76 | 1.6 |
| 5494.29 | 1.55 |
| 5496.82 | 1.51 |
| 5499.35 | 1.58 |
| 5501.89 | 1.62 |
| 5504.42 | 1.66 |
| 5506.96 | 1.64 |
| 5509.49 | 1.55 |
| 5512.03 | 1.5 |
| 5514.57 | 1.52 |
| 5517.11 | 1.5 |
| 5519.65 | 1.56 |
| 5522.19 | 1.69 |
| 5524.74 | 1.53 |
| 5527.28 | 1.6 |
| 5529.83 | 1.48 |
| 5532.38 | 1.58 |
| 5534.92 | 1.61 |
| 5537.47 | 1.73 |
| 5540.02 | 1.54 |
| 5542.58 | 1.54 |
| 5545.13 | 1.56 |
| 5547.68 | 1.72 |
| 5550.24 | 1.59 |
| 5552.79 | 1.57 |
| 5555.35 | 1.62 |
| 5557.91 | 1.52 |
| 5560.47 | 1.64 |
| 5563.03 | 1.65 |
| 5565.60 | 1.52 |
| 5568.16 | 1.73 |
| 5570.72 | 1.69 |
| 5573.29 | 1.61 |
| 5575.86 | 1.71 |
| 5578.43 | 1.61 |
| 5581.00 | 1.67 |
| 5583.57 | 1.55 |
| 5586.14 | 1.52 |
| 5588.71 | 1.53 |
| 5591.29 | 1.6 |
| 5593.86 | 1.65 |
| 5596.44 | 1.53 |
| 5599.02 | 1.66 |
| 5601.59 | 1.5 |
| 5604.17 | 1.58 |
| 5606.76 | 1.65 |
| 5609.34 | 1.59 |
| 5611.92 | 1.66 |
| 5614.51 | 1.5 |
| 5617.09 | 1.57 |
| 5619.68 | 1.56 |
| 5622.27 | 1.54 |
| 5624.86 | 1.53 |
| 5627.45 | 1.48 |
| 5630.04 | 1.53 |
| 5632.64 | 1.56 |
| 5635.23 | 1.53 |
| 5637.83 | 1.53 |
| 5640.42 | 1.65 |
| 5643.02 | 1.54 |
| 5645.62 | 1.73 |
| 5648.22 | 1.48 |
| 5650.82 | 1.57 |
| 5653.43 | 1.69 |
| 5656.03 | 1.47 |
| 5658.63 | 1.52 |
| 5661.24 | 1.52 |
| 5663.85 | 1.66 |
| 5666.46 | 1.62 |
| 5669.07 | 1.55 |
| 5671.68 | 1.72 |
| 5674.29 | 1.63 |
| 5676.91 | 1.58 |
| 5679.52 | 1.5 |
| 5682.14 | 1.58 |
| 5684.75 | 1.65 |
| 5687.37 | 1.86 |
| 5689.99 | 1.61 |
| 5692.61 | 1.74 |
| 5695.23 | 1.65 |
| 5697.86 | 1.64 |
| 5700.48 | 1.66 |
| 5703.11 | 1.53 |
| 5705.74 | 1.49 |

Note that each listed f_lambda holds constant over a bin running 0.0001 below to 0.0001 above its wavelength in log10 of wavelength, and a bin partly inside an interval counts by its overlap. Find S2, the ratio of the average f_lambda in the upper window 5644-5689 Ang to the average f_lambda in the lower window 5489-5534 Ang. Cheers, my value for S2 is 1.0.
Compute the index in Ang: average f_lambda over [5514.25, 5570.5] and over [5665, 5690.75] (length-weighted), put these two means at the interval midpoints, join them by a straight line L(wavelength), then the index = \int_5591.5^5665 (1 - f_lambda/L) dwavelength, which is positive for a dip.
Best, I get 2.1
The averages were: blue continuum 1.59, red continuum 1.63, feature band 1.57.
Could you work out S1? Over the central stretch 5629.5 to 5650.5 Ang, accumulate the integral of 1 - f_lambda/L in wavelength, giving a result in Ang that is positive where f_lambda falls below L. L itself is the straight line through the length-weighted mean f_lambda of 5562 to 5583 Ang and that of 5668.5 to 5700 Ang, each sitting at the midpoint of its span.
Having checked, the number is 0.96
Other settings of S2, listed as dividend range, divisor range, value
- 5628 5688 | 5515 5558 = 1.00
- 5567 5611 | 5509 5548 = 1.02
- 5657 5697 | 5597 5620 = 1.03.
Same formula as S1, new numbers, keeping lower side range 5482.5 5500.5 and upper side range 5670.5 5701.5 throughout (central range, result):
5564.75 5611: 0.1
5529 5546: 0.1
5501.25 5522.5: 0.1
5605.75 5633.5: 1.1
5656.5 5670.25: 0.6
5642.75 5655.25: 0.3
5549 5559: 0.1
